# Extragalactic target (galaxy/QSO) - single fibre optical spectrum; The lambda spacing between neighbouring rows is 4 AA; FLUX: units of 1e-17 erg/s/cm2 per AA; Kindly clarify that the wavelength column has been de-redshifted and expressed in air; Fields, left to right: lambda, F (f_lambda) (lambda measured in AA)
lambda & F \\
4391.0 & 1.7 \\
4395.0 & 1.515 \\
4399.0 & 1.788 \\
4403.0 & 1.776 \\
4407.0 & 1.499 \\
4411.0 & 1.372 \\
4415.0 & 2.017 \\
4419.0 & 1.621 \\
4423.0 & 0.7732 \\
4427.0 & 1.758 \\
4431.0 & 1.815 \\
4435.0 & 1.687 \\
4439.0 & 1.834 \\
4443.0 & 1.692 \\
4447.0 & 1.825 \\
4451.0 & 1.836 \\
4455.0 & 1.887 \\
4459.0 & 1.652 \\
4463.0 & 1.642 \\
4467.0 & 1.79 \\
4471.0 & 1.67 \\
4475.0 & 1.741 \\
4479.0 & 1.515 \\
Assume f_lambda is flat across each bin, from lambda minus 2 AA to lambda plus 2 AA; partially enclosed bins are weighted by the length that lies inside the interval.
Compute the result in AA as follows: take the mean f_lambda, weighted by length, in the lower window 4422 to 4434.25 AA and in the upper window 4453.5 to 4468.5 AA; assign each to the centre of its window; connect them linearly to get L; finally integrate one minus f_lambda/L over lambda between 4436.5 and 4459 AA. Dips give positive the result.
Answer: -2.0 AA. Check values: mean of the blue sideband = 1.53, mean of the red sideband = 1.74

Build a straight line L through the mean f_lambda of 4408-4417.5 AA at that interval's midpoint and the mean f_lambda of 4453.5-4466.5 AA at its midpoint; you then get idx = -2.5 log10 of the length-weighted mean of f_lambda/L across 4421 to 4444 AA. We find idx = 0.071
